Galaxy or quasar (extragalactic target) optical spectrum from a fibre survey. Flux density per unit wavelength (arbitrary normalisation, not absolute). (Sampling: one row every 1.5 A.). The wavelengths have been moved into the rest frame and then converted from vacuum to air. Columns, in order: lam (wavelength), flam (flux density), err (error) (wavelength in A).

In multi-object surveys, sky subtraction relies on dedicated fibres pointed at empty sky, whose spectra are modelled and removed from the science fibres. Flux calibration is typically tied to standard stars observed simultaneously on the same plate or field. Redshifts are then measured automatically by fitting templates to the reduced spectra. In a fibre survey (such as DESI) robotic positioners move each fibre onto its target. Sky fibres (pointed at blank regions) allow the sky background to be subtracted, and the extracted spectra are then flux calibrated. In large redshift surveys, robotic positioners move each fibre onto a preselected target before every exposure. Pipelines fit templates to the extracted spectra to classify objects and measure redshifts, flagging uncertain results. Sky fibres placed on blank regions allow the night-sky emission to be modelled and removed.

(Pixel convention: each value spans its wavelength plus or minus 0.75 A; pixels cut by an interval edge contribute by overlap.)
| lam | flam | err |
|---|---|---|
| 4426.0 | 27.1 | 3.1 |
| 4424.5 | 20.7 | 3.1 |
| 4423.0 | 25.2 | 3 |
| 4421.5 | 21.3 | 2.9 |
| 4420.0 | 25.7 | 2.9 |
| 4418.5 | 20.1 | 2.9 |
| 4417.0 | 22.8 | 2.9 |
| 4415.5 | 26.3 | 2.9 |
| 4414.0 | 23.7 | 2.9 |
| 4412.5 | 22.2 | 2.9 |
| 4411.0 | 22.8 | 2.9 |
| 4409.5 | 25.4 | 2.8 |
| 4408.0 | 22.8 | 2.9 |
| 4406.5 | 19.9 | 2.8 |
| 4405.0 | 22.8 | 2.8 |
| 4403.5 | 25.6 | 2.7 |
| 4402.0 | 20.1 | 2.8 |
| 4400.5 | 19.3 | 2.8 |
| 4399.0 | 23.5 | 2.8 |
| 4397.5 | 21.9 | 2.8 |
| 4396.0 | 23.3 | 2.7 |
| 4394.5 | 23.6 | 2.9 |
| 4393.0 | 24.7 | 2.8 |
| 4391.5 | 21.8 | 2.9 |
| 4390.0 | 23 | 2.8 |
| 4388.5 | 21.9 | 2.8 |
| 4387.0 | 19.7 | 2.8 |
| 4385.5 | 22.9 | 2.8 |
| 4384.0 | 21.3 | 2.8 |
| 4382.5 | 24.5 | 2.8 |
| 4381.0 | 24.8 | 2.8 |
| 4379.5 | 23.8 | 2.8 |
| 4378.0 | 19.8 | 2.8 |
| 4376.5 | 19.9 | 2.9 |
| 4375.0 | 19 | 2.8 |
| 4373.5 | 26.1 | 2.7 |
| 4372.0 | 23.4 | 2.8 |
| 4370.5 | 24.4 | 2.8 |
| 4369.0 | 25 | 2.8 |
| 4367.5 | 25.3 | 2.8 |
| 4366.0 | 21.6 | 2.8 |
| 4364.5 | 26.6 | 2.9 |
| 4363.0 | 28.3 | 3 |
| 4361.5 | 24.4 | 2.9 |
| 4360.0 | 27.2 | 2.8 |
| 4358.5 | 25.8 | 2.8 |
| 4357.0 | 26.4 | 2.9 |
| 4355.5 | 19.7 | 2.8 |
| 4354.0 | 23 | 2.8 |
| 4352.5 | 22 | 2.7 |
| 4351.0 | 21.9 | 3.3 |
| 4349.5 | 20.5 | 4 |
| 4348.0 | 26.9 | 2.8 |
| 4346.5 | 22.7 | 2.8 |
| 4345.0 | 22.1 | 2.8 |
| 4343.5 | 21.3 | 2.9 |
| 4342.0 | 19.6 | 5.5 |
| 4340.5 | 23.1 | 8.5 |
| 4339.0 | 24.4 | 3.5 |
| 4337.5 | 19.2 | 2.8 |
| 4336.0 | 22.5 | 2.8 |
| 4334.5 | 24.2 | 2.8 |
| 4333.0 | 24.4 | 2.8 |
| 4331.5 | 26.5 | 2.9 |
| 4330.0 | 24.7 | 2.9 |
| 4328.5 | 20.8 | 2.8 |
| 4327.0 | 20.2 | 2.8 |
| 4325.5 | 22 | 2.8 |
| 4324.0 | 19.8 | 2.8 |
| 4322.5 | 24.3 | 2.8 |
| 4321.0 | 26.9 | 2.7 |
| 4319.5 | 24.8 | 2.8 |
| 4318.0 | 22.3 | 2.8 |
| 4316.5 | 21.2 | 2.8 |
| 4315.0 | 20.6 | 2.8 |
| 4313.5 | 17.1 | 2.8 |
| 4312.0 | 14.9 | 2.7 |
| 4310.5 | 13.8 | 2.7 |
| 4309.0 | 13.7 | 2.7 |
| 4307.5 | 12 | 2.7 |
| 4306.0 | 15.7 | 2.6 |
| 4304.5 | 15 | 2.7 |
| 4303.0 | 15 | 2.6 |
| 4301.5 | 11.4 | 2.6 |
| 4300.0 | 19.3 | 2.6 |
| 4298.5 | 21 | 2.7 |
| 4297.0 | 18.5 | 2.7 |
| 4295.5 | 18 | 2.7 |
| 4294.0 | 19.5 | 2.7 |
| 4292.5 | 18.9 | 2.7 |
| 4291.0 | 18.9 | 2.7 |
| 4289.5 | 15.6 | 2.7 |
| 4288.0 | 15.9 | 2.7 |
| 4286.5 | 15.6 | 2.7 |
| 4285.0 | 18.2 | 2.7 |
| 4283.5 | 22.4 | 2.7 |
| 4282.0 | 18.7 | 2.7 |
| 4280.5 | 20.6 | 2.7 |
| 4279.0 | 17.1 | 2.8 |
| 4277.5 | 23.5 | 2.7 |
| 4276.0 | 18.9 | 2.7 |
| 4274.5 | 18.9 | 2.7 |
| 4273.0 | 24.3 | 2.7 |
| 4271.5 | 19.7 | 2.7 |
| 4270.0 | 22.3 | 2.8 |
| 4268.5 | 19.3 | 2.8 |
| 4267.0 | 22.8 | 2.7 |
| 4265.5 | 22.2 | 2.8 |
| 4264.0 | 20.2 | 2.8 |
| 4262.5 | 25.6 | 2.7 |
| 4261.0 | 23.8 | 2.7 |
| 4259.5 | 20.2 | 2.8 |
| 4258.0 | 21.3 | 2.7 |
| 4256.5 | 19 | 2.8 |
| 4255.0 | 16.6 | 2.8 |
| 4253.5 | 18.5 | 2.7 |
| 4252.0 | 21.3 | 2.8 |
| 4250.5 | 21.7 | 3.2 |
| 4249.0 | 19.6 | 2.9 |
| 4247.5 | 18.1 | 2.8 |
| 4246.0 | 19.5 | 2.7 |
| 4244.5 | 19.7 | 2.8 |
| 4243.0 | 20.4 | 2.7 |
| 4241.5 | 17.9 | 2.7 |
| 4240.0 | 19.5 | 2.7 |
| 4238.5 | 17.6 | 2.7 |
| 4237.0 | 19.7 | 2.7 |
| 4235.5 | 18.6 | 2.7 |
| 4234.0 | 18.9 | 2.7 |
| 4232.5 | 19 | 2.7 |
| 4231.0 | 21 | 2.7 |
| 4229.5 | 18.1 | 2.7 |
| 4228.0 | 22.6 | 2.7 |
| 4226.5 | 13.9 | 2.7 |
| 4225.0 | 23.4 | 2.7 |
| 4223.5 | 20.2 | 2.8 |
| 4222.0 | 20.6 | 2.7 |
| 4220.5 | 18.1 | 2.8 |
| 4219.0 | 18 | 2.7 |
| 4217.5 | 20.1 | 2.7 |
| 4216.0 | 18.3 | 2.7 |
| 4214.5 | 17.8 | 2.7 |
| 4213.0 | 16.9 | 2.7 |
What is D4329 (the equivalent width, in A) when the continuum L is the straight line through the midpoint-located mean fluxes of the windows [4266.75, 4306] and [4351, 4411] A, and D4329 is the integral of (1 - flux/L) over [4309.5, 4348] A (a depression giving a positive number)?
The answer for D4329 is -2.0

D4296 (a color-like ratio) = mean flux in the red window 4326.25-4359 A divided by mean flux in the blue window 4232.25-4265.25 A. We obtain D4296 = 1.1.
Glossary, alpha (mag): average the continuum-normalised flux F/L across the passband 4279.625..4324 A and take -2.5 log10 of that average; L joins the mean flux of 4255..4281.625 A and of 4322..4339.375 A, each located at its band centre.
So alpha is 0.20 mag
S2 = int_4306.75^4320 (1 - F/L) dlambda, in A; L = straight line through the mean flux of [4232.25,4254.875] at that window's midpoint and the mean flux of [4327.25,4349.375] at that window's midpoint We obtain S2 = 2.6 A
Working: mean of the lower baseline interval 19.3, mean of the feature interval 17.7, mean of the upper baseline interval 22.9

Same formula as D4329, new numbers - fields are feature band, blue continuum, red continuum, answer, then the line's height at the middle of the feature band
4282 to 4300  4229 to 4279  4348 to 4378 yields 2.5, 21.4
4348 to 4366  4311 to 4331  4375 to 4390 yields -2.0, 21.8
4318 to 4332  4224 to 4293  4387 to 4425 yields -1.4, 21.1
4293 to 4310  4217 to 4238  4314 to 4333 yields 4.4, 22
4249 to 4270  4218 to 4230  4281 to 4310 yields -3.2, 18.2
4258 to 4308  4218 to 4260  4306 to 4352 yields 2.7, 20.3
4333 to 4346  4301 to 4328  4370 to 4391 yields -1.5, 20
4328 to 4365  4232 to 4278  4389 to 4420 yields -2.8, 21.8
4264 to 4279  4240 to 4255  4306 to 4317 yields -2.4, 18.2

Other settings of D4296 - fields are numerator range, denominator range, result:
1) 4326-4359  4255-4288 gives 1.11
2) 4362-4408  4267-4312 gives 1.27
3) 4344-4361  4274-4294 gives 1.25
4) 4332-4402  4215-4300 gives 1.17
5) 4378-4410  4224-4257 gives 1.17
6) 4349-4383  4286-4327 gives 1.29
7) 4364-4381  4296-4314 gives 1.48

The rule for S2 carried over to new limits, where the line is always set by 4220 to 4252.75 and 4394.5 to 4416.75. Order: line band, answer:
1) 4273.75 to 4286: 0.4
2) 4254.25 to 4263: -0.4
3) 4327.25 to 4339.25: -1.0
